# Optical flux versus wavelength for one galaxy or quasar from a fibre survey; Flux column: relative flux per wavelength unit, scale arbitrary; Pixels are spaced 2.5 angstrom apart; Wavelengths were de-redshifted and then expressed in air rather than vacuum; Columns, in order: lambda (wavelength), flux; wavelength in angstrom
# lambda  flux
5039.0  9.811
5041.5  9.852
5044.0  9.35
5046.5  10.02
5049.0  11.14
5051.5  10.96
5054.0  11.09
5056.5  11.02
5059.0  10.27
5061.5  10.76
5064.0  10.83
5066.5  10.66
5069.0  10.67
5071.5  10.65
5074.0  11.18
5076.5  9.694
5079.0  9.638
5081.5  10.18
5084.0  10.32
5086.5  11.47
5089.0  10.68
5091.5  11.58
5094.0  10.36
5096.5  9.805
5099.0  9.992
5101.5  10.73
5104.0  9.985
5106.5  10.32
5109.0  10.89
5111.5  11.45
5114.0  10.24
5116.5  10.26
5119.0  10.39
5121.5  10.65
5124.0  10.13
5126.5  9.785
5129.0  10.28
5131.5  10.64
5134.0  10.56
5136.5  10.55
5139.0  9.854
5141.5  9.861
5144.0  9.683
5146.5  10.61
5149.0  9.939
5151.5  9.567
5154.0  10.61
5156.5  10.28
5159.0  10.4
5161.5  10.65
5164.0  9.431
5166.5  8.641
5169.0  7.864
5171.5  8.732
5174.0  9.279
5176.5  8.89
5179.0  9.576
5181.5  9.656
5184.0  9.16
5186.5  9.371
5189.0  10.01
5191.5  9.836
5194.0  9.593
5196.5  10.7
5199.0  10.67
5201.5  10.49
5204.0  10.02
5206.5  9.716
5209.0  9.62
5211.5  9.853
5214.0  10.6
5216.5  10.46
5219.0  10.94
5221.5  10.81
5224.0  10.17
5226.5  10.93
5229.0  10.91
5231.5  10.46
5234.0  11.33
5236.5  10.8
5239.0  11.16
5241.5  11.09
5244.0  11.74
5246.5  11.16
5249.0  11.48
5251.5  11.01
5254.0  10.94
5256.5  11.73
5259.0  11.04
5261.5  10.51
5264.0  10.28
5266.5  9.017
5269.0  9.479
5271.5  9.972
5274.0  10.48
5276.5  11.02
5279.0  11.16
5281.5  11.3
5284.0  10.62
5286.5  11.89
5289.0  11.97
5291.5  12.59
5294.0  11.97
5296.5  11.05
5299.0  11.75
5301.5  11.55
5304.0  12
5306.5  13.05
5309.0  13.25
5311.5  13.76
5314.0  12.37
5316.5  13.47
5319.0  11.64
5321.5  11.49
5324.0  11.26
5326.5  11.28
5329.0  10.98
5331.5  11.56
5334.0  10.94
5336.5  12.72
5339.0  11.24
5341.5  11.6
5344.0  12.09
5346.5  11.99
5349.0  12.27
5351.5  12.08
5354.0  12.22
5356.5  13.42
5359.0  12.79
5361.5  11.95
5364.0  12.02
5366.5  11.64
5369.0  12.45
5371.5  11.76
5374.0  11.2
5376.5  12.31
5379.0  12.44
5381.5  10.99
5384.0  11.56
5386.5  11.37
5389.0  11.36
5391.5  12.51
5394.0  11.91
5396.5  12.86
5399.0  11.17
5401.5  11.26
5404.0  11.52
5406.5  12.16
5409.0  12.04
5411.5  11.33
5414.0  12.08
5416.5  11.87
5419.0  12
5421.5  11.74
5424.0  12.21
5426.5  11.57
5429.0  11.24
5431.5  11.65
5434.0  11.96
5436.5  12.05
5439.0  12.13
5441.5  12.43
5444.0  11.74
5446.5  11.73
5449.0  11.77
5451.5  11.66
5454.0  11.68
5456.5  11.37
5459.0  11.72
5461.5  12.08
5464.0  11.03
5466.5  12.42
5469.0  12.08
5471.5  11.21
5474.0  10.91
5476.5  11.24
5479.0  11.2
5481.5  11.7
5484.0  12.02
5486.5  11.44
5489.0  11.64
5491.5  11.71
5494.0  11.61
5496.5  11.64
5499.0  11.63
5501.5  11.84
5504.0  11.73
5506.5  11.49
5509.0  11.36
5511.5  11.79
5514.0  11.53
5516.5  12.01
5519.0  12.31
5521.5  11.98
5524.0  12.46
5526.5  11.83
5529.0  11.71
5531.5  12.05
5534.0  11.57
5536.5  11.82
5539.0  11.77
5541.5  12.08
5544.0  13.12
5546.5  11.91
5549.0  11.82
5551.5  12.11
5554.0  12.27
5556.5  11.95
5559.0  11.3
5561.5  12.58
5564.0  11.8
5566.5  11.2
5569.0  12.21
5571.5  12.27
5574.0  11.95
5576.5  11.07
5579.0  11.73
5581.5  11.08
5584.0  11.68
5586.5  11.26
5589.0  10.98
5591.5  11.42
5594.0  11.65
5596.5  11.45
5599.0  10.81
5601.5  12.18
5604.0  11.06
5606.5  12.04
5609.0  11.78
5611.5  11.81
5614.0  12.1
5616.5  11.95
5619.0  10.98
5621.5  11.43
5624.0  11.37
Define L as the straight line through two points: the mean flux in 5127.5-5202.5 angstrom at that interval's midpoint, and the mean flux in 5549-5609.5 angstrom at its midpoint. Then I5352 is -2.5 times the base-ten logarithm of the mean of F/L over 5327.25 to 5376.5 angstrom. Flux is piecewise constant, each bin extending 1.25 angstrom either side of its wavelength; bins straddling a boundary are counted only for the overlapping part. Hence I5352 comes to -0.12 mag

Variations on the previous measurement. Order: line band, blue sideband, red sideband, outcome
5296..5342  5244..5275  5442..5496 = -0.10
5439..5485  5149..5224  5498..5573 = -0.02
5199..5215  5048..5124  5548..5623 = 0.08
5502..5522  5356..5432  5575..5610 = -0.01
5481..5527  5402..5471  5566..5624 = -0.01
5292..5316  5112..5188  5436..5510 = -0.15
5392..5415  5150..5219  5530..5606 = -0.09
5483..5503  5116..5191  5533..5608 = -0.03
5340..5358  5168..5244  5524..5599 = -0.14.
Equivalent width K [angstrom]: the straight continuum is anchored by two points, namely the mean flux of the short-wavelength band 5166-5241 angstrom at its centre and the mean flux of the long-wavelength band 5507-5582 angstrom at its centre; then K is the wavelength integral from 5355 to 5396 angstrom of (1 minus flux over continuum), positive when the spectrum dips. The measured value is -3.8 angstrom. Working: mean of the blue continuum 10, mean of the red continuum 11.9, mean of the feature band 12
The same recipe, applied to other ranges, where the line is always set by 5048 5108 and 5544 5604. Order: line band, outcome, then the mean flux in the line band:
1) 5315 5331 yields -0.8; 11.7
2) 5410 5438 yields -1.1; 11.8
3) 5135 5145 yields 0.7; 10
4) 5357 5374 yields -1.3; 12.1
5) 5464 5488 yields -0.2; 11.6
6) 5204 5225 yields 1.2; 10.3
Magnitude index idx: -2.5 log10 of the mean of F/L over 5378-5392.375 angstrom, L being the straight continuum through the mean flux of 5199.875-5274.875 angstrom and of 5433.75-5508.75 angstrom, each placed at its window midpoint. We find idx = -0.04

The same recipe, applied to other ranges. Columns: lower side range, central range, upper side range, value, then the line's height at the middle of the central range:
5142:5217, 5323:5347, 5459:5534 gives -0.08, 10.7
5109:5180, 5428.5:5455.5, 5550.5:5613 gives -0.07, 11.1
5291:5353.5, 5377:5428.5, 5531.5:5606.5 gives 0.01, 11.9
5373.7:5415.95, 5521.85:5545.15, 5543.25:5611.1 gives -0.03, 11.7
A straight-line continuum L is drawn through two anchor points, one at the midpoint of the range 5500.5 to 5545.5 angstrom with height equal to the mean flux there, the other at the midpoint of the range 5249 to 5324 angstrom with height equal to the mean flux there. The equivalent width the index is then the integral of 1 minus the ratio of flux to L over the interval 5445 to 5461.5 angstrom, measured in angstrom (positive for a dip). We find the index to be 0.1 angstrom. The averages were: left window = 11.5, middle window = 11.7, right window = 11.9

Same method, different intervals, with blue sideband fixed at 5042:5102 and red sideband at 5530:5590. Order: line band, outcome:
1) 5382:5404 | -0.6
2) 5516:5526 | -0.4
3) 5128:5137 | 0.2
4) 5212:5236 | 0.5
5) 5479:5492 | 0.0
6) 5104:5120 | 0.1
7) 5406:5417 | -0.4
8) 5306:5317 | -2.0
